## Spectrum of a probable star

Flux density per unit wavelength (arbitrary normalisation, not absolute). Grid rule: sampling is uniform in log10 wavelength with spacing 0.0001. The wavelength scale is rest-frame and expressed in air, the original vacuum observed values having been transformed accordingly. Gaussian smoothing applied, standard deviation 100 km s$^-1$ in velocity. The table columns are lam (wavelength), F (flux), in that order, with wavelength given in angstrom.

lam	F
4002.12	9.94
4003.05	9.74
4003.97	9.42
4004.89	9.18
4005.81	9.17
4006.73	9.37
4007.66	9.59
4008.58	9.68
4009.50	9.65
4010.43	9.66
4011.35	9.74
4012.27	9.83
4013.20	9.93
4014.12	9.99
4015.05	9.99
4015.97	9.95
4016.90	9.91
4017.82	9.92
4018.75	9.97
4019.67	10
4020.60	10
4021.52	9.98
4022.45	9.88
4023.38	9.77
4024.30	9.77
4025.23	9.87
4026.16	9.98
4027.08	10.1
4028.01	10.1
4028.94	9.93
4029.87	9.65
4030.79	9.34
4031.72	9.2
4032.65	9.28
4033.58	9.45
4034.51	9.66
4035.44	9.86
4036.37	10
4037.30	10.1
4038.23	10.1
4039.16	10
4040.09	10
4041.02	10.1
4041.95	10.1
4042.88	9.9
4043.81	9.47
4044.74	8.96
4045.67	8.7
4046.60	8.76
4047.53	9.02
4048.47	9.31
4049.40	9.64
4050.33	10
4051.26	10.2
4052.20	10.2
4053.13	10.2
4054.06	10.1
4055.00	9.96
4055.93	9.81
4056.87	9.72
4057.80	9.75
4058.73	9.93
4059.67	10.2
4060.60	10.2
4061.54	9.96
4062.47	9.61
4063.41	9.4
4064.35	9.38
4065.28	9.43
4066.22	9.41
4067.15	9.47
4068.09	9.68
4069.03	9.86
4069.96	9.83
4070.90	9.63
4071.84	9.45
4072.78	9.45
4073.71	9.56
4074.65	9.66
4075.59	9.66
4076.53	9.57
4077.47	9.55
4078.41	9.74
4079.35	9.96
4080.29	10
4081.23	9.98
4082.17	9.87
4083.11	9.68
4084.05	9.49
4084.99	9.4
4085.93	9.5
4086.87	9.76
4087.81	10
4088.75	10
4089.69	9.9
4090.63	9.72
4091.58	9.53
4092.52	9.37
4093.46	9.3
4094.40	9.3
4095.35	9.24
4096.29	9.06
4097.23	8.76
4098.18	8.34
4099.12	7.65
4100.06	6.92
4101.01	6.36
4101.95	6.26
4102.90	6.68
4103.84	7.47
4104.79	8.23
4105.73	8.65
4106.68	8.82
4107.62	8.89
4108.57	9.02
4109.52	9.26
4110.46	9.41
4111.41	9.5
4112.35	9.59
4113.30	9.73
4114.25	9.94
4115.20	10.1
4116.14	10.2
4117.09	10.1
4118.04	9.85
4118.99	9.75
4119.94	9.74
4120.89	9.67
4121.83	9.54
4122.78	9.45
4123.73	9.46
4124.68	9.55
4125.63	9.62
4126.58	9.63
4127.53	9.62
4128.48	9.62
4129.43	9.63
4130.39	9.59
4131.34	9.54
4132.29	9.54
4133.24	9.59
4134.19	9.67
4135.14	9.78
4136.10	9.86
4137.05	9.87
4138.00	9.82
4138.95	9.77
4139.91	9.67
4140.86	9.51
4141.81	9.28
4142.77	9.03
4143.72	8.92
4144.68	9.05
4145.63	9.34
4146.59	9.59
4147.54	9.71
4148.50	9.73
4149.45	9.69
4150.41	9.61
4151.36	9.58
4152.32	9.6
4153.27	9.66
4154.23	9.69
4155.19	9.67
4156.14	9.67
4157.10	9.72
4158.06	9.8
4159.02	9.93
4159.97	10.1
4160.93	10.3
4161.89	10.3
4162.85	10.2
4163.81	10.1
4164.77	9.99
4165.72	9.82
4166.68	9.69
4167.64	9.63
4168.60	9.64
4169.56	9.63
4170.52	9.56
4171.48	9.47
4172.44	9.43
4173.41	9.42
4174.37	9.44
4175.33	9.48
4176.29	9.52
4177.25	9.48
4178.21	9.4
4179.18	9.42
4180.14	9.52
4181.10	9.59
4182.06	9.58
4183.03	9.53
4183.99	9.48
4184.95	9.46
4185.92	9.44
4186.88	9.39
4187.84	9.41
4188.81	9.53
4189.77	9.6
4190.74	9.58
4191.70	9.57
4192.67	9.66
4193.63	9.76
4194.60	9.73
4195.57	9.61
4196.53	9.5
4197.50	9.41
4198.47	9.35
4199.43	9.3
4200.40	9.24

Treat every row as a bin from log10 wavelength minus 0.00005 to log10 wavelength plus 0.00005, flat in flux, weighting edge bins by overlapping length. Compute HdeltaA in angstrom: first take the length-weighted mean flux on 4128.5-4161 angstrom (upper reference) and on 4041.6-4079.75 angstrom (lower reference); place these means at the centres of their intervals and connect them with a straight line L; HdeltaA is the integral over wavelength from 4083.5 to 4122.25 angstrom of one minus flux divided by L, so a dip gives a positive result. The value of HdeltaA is 2.3 angstrom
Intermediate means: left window 9.67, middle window 9.08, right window 9.62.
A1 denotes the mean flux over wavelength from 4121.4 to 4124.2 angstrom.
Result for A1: 9.48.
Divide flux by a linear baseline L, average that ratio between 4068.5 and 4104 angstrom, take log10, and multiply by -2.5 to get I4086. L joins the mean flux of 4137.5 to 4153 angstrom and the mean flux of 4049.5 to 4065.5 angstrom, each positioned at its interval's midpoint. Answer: 0.07 mag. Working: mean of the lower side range 9.89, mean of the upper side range 9.5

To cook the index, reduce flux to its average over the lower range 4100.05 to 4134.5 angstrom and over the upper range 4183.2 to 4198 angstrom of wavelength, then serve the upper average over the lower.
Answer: 1.04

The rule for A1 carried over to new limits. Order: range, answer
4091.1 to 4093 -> 9.43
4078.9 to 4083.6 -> 9.89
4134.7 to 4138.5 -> 9.83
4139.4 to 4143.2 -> 9.36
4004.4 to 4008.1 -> 9.33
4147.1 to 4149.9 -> 9.71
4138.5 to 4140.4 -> 9.7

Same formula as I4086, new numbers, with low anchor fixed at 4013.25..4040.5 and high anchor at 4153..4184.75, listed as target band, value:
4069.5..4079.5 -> 0.02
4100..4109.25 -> 0.24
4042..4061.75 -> 0.01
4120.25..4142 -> 0.01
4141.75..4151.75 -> 0.03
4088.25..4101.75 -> 0.12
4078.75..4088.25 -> 0.00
